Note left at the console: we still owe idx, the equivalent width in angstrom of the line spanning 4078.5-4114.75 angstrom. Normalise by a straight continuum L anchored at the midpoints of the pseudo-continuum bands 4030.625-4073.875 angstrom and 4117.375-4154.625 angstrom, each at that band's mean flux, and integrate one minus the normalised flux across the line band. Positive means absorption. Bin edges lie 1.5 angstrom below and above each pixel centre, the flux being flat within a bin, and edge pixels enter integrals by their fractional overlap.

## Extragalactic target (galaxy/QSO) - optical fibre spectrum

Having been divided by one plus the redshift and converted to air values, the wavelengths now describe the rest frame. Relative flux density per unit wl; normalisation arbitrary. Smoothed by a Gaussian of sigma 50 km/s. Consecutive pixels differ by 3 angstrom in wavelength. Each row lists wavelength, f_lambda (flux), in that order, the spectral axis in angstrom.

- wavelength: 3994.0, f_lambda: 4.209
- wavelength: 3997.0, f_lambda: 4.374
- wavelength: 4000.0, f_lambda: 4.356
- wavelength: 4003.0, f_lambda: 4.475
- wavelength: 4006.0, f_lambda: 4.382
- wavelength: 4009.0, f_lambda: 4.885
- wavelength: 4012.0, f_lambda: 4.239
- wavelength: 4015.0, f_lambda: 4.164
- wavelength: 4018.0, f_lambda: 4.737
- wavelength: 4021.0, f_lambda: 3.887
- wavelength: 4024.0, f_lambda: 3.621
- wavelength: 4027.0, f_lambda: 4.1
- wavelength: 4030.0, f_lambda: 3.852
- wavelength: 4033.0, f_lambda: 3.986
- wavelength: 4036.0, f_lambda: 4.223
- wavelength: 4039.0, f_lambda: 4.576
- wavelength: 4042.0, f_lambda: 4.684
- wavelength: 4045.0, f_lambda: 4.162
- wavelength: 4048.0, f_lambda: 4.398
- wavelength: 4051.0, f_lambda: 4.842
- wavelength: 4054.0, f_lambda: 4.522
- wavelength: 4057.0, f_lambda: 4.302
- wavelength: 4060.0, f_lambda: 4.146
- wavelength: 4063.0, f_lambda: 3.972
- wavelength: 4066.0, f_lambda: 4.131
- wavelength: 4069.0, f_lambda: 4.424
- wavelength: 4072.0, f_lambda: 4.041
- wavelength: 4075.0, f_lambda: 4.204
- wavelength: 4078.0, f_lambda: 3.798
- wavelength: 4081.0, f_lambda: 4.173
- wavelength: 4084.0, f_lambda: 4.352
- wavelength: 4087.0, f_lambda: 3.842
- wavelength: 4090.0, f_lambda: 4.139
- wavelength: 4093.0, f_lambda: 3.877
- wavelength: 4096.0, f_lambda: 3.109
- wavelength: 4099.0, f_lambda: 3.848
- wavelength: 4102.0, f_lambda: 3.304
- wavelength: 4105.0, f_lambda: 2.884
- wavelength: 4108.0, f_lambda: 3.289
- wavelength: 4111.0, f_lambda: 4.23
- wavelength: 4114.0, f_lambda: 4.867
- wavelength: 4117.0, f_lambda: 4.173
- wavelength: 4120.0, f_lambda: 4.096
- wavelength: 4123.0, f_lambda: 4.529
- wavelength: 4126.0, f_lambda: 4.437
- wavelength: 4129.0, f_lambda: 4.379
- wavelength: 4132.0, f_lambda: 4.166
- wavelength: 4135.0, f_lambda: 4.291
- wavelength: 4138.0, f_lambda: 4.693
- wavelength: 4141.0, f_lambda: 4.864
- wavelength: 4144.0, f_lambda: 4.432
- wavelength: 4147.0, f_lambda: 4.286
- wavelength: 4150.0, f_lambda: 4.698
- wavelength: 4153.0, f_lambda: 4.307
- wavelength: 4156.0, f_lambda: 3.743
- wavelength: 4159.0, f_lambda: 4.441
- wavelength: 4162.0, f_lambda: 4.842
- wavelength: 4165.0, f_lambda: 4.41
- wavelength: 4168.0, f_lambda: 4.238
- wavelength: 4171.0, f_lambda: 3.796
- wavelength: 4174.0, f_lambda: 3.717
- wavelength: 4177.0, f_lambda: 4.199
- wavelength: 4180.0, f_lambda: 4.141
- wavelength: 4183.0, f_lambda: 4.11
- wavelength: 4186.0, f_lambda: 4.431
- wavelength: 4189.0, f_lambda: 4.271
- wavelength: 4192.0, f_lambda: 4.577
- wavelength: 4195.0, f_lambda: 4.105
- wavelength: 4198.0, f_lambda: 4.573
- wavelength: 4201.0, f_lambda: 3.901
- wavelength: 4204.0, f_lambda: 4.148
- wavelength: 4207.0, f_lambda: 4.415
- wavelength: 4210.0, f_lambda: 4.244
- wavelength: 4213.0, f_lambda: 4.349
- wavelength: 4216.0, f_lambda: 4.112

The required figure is 4.7 angstrom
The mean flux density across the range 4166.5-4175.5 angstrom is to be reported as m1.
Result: 3.92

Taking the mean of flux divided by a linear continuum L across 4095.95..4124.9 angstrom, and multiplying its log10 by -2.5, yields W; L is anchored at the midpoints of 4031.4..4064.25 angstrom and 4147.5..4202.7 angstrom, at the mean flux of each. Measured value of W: 0.11 mag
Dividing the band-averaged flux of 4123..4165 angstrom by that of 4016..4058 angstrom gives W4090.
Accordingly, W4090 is 1.04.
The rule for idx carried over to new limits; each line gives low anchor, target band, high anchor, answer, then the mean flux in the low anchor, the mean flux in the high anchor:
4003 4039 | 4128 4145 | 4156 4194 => -1.0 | 4.22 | 4.24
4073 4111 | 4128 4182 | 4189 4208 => -3.3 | 3.76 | 4.28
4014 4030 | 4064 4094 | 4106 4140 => 0.6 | 4.08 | 4.27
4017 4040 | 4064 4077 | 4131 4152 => 0.2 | 4.1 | 4.49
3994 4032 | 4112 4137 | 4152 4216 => -0.8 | 4.25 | 4.23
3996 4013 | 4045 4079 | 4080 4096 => -1.0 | 4.46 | 3.98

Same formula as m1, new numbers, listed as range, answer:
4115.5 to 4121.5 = 4.13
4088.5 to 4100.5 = 3.74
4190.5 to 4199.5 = 4.42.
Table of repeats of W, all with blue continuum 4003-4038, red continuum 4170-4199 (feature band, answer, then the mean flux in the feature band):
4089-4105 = 0.18 mag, 3.57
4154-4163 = -0.03 mag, 4.31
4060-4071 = 0.01 mag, 4.17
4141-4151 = -0.08 mag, 4.52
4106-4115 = 0.05 mag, 4.02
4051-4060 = -0.06 mag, 4.44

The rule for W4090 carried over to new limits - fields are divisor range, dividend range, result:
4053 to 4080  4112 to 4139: 1.06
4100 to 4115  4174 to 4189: 1.13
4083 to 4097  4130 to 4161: 1.14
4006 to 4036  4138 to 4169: 1.06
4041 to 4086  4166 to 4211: 0.98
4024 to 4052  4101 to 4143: 0.98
